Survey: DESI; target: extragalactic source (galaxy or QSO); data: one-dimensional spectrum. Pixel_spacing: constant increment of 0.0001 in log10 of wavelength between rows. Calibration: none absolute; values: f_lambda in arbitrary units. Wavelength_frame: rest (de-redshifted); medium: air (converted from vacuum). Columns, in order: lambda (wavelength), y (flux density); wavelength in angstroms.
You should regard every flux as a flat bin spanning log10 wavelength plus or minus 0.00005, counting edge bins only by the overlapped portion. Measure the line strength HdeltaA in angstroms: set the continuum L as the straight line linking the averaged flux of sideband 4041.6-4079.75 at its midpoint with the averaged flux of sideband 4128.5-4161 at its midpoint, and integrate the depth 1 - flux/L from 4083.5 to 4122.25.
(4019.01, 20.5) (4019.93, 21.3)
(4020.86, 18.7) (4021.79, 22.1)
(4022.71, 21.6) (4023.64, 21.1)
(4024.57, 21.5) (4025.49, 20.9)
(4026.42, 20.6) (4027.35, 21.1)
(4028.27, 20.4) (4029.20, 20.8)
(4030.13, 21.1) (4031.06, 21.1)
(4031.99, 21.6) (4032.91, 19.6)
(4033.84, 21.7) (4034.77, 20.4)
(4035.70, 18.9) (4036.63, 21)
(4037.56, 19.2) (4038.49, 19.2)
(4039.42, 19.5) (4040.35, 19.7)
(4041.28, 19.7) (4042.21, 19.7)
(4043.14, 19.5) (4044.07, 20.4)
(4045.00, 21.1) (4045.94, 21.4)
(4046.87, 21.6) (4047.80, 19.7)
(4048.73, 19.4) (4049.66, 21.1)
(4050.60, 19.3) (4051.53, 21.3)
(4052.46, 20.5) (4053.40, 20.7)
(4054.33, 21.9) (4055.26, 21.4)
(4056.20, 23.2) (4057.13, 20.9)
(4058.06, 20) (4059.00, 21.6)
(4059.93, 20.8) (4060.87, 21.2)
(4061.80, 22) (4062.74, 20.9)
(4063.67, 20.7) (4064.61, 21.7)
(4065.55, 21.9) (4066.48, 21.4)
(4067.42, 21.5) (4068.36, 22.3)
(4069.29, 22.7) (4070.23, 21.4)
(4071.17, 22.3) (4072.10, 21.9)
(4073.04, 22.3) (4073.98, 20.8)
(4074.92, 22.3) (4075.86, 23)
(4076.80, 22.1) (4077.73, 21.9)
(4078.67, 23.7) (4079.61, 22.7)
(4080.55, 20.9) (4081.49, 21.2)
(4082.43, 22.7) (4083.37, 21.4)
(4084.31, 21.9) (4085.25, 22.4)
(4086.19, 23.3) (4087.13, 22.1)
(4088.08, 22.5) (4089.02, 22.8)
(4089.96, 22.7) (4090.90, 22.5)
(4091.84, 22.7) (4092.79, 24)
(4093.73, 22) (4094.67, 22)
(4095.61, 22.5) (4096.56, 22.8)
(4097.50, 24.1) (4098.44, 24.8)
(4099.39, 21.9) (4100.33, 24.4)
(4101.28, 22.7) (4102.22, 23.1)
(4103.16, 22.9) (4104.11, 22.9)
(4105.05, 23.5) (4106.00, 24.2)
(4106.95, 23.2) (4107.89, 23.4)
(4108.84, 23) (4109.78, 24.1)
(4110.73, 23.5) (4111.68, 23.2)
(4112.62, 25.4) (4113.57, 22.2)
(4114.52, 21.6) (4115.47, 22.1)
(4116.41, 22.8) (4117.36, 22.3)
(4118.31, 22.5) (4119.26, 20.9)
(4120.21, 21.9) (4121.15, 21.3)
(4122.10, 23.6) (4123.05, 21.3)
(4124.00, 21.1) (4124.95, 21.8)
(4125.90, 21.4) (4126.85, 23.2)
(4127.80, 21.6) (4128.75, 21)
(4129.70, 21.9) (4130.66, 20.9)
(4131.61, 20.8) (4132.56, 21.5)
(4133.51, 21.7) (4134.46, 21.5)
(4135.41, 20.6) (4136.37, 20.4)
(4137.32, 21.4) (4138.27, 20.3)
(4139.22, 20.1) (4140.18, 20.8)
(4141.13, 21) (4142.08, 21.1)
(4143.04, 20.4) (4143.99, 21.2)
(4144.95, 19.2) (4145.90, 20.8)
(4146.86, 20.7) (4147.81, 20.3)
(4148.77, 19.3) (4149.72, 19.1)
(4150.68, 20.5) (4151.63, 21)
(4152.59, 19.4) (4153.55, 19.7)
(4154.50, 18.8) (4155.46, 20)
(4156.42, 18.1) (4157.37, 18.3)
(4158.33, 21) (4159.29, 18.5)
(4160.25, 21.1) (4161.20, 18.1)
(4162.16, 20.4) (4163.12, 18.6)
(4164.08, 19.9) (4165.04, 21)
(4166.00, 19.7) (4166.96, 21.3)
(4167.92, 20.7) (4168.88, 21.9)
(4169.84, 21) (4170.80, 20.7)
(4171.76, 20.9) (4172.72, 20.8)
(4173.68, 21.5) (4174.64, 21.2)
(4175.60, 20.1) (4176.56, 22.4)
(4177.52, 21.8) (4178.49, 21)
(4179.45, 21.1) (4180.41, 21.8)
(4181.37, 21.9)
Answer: -3.7 angstroms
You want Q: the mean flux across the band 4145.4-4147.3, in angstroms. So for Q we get 20.7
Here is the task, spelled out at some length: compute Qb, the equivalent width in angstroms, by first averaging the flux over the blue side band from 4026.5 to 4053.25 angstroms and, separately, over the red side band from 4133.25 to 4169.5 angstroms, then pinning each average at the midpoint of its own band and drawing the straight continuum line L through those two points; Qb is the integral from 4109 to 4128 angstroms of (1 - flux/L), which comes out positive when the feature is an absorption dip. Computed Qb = -2.0 angstroms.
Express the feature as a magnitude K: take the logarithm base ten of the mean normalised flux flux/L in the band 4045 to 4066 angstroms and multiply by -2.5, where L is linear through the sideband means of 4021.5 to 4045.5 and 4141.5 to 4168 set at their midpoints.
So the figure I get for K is -0.03 mag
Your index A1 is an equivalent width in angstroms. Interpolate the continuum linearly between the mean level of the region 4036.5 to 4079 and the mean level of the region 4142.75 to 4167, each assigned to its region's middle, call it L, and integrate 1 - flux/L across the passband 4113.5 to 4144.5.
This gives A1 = -2.0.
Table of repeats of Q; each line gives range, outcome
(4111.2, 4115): 23.1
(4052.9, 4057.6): 21.6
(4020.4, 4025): 21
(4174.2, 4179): 21.3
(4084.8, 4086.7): 22.9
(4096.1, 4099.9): 23.4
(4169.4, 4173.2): 20.9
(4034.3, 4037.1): 20.1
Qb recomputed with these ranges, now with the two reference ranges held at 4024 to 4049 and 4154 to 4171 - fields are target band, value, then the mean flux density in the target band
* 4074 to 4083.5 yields -0.89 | 22.2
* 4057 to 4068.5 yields -0.55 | 21.3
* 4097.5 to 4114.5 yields -2.74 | 23.4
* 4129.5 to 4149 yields -0.71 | 20.8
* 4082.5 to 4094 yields -1.32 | 22.5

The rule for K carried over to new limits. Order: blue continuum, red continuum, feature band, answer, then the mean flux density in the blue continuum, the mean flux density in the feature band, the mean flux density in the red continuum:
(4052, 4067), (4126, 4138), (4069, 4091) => -0.045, 21.3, 22.2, 21.4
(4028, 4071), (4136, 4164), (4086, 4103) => -0.125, 20.8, 22.9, 20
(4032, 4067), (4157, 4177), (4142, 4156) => 0.023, 20.7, 20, 20.4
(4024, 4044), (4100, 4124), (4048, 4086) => -0.009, 20.4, 21.6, 22.8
